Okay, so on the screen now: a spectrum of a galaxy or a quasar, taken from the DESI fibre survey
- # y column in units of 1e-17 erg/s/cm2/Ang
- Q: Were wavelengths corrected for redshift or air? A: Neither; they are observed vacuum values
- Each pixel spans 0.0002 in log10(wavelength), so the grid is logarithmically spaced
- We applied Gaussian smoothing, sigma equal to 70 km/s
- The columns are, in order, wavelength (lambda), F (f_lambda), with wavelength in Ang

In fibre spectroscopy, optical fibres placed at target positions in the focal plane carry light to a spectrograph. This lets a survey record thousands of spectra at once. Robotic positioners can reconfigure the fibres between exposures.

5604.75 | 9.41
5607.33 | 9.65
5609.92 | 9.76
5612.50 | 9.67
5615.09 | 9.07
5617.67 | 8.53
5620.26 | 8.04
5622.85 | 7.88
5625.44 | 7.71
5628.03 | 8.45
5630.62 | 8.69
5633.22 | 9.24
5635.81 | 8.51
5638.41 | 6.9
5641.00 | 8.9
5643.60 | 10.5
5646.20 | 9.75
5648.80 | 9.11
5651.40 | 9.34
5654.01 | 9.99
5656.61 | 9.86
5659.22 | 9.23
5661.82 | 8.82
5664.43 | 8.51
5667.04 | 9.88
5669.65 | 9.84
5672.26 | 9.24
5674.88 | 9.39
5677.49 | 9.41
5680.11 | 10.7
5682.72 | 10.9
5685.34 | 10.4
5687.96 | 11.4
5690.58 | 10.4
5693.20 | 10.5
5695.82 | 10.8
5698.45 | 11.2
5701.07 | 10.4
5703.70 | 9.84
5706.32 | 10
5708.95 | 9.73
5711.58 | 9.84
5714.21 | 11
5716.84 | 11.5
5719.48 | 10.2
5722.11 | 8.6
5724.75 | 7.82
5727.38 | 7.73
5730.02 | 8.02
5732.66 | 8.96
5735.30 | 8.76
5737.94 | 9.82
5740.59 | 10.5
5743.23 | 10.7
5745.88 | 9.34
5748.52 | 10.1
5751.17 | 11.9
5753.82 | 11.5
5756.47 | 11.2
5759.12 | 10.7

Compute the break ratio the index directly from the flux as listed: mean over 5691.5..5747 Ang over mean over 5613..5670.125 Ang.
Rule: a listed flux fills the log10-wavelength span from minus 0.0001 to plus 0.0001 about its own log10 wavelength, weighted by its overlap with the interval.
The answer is 1.1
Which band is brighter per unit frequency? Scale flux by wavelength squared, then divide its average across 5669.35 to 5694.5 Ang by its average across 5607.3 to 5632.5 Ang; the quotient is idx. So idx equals 1.2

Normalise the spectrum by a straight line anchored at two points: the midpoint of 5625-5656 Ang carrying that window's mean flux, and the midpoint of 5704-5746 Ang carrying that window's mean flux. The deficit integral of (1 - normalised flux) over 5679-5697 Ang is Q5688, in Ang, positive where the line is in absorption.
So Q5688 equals -2.8 Ang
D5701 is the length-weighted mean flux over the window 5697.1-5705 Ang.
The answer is 10.5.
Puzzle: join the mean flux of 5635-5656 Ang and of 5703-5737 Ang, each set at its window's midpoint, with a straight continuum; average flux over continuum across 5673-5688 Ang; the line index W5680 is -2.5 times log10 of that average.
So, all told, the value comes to -0.108 mag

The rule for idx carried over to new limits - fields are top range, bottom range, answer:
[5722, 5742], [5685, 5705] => 0.84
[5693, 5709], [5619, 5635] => 1.28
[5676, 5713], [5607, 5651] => 1.20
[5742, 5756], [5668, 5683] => 1.12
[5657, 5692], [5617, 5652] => 1.15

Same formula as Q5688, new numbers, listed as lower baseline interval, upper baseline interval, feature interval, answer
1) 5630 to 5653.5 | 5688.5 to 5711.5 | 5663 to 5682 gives 0.3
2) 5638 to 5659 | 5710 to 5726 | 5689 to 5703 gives -1.4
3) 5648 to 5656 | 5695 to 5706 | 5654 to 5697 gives 0.2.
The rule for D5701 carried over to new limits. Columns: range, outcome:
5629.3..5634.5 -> 8.95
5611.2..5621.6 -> 8.83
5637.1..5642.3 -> 7.9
